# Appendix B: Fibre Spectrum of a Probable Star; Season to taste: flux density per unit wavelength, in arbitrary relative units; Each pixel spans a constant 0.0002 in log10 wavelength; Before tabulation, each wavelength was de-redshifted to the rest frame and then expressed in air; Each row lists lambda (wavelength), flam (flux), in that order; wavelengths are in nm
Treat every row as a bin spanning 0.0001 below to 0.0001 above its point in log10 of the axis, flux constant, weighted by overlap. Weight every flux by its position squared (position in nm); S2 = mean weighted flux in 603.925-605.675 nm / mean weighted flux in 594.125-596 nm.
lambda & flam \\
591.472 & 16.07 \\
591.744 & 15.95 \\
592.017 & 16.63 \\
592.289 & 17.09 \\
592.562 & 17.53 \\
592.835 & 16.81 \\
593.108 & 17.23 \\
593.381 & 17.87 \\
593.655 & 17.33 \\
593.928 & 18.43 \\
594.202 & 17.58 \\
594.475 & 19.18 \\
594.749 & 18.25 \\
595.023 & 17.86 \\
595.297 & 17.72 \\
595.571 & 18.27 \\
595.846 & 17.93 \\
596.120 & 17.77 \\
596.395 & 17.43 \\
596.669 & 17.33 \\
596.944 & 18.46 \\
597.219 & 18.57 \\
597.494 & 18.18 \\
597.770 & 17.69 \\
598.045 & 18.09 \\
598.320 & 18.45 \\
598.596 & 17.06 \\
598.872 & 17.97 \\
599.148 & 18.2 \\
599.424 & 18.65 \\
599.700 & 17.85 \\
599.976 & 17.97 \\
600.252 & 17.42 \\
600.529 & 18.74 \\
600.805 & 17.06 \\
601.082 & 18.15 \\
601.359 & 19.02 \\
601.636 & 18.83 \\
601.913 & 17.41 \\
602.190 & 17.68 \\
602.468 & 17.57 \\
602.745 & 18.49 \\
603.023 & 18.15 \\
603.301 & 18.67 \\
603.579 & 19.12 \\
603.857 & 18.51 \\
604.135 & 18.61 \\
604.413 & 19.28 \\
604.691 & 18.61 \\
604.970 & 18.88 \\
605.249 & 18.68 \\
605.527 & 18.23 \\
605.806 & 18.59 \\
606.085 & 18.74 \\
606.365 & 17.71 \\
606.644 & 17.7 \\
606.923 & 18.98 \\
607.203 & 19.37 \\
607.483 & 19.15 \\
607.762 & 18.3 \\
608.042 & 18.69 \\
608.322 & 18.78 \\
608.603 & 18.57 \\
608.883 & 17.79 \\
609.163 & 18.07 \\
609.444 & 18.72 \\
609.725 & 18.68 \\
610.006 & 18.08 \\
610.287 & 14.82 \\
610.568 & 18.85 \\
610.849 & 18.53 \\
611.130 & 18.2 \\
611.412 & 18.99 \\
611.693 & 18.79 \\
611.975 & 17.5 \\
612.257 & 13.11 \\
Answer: 1.07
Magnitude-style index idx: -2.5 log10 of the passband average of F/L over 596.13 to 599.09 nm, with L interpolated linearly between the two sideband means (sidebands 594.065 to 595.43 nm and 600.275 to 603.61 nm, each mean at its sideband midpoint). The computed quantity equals 0.01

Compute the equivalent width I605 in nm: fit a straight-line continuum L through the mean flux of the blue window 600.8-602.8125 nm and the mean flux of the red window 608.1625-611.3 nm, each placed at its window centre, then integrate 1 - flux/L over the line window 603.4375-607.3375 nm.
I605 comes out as -0.12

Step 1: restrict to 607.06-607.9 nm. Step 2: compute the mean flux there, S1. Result 18.9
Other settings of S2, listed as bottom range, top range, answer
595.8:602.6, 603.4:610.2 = 1.06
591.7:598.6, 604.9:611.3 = 1.08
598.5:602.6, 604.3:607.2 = 1.05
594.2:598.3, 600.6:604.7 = 1.04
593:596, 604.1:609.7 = 1.08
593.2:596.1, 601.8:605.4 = 1.05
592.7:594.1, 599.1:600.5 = 1.05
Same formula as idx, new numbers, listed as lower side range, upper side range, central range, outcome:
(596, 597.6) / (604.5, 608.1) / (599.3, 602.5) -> 0.011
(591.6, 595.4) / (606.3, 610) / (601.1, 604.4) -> -0.015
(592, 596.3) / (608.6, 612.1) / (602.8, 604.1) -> -0.038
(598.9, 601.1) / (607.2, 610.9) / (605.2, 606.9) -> -0.008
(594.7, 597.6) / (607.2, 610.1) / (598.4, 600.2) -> 0.010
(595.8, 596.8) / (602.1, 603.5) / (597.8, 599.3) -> -0.009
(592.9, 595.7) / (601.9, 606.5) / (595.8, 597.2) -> 0.012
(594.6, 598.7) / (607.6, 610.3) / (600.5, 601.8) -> -0.016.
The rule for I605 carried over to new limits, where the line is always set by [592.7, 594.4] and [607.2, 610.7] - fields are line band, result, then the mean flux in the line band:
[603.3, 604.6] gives -0.06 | 18.9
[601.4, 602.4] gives -0.01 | 18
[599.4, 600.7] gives -0.01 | 18.1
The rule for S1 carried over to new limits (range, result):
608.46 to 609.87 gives 18.4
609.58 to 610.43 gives 17.2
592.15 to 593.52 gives 17.3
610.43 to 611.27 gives 18.5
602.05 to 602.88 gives 17.9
